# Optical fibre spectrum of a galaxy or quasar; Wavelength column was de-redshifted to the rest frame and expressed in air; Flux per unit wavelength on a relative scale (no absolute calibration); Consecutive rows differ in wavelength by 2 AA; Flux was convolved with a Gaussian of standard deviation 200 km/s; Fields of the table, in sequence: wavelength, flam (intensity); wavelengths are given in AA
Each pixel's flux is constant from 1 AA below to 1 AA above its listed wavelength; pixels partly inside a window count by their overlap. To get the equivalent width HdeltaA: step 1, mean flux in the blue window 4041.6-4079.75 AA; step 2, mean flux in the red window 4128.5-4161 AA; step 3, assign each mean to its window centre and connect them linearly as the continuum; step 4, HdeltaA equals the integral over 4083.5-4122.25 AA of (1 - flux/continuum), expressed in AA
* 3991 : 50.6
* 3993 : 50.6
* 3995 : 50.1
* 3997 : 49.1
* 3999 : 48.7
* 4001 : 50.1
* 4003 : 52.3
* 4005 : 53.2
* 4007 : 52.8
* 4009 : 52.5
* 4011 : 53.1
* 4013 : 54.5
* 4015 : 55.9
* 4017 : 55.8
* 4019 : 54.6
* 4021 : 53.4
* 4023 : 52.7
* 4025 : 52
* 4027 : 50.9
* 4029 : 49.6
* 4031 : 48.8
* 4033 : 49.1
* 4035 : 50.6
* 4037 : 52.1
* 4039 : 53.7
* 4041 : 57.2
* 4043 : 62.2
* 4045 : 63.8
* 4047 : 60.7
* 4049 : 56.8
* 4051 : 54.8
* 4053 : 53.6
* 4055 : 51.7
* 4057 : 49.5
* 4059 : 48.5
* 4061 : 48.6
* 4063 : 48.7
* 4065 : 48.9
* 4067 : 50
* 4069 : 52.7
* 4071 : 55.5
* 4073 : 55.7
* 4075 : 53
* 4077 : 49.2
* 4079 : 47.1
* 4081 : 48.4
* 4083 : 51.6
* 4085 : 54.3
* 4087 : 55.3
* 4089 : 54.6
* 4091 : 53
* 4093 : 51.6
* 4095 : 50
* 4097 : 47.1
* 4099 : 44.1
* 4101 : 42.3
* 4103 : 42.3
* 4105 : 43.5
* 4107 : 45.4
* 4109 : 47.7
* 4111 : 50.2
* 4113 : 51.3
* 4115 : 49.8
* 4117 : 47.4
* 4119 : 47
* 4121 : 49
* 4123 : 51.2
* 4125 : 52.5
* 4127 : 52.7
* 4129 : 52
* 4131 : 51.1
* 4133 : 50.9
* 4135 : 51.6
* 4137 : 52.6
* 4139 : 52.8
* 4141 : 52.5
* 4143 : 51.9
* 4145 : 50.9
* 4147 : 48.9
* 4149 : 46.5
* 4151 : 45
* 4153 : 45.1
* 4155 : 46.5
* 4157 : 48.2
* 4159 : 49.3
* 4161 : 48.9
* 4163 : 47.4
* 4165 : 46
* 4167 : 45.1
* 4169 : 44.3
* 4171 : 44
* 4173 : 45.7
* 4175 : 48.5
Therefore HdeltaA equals 2.04 AA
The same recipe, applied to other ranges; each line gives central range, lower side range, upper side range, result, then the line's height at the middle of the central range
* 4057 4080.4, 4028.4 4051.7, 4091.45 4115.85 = 0.4 AA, 51.5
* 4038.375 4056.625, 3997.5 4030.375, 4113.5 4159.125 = -1.8 AA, 51.8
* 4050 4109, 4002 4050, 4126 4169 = 2.2 AA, 51.9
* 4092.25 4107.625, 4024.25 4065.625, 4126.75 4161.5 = 1.7 AA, 51.2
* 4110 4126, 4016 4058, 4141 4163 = 0.1 AA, 50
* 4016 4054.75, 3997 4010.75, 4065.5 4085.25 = -2.1 AA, 51.5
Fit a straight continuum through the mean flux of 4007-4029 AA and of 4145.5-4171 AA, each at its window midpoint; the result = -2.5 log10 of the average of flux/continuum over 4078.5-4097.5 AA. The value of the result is -0.03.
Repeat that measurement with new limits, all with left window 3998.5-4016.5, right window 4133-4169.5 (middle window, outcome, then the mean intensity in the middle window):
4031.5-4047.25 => -0.078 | 55.7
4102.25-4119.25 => 0.057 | 47.3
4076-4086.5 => 0.006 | 50.4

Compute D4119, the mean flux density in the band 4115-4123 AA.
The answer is 48.5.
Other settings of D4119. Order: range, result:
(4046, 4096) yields 52.2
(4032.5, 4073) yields 53.5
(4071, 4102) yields 50.6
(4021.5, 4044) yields 52.6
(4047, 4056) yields 54.9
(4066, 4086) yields 51.8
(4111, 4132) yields 50.4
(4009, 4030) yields 53.2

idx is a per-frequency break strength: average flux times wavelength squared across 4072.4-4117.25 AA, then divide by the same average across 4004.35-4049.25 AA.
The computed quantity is 0.94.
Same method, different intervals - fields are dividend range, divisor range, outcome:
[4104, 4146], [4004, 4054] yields 0.97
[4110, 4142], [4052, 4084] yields 1.03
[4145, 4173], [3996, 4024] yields 0.95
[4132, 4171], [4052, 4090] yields 0.98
